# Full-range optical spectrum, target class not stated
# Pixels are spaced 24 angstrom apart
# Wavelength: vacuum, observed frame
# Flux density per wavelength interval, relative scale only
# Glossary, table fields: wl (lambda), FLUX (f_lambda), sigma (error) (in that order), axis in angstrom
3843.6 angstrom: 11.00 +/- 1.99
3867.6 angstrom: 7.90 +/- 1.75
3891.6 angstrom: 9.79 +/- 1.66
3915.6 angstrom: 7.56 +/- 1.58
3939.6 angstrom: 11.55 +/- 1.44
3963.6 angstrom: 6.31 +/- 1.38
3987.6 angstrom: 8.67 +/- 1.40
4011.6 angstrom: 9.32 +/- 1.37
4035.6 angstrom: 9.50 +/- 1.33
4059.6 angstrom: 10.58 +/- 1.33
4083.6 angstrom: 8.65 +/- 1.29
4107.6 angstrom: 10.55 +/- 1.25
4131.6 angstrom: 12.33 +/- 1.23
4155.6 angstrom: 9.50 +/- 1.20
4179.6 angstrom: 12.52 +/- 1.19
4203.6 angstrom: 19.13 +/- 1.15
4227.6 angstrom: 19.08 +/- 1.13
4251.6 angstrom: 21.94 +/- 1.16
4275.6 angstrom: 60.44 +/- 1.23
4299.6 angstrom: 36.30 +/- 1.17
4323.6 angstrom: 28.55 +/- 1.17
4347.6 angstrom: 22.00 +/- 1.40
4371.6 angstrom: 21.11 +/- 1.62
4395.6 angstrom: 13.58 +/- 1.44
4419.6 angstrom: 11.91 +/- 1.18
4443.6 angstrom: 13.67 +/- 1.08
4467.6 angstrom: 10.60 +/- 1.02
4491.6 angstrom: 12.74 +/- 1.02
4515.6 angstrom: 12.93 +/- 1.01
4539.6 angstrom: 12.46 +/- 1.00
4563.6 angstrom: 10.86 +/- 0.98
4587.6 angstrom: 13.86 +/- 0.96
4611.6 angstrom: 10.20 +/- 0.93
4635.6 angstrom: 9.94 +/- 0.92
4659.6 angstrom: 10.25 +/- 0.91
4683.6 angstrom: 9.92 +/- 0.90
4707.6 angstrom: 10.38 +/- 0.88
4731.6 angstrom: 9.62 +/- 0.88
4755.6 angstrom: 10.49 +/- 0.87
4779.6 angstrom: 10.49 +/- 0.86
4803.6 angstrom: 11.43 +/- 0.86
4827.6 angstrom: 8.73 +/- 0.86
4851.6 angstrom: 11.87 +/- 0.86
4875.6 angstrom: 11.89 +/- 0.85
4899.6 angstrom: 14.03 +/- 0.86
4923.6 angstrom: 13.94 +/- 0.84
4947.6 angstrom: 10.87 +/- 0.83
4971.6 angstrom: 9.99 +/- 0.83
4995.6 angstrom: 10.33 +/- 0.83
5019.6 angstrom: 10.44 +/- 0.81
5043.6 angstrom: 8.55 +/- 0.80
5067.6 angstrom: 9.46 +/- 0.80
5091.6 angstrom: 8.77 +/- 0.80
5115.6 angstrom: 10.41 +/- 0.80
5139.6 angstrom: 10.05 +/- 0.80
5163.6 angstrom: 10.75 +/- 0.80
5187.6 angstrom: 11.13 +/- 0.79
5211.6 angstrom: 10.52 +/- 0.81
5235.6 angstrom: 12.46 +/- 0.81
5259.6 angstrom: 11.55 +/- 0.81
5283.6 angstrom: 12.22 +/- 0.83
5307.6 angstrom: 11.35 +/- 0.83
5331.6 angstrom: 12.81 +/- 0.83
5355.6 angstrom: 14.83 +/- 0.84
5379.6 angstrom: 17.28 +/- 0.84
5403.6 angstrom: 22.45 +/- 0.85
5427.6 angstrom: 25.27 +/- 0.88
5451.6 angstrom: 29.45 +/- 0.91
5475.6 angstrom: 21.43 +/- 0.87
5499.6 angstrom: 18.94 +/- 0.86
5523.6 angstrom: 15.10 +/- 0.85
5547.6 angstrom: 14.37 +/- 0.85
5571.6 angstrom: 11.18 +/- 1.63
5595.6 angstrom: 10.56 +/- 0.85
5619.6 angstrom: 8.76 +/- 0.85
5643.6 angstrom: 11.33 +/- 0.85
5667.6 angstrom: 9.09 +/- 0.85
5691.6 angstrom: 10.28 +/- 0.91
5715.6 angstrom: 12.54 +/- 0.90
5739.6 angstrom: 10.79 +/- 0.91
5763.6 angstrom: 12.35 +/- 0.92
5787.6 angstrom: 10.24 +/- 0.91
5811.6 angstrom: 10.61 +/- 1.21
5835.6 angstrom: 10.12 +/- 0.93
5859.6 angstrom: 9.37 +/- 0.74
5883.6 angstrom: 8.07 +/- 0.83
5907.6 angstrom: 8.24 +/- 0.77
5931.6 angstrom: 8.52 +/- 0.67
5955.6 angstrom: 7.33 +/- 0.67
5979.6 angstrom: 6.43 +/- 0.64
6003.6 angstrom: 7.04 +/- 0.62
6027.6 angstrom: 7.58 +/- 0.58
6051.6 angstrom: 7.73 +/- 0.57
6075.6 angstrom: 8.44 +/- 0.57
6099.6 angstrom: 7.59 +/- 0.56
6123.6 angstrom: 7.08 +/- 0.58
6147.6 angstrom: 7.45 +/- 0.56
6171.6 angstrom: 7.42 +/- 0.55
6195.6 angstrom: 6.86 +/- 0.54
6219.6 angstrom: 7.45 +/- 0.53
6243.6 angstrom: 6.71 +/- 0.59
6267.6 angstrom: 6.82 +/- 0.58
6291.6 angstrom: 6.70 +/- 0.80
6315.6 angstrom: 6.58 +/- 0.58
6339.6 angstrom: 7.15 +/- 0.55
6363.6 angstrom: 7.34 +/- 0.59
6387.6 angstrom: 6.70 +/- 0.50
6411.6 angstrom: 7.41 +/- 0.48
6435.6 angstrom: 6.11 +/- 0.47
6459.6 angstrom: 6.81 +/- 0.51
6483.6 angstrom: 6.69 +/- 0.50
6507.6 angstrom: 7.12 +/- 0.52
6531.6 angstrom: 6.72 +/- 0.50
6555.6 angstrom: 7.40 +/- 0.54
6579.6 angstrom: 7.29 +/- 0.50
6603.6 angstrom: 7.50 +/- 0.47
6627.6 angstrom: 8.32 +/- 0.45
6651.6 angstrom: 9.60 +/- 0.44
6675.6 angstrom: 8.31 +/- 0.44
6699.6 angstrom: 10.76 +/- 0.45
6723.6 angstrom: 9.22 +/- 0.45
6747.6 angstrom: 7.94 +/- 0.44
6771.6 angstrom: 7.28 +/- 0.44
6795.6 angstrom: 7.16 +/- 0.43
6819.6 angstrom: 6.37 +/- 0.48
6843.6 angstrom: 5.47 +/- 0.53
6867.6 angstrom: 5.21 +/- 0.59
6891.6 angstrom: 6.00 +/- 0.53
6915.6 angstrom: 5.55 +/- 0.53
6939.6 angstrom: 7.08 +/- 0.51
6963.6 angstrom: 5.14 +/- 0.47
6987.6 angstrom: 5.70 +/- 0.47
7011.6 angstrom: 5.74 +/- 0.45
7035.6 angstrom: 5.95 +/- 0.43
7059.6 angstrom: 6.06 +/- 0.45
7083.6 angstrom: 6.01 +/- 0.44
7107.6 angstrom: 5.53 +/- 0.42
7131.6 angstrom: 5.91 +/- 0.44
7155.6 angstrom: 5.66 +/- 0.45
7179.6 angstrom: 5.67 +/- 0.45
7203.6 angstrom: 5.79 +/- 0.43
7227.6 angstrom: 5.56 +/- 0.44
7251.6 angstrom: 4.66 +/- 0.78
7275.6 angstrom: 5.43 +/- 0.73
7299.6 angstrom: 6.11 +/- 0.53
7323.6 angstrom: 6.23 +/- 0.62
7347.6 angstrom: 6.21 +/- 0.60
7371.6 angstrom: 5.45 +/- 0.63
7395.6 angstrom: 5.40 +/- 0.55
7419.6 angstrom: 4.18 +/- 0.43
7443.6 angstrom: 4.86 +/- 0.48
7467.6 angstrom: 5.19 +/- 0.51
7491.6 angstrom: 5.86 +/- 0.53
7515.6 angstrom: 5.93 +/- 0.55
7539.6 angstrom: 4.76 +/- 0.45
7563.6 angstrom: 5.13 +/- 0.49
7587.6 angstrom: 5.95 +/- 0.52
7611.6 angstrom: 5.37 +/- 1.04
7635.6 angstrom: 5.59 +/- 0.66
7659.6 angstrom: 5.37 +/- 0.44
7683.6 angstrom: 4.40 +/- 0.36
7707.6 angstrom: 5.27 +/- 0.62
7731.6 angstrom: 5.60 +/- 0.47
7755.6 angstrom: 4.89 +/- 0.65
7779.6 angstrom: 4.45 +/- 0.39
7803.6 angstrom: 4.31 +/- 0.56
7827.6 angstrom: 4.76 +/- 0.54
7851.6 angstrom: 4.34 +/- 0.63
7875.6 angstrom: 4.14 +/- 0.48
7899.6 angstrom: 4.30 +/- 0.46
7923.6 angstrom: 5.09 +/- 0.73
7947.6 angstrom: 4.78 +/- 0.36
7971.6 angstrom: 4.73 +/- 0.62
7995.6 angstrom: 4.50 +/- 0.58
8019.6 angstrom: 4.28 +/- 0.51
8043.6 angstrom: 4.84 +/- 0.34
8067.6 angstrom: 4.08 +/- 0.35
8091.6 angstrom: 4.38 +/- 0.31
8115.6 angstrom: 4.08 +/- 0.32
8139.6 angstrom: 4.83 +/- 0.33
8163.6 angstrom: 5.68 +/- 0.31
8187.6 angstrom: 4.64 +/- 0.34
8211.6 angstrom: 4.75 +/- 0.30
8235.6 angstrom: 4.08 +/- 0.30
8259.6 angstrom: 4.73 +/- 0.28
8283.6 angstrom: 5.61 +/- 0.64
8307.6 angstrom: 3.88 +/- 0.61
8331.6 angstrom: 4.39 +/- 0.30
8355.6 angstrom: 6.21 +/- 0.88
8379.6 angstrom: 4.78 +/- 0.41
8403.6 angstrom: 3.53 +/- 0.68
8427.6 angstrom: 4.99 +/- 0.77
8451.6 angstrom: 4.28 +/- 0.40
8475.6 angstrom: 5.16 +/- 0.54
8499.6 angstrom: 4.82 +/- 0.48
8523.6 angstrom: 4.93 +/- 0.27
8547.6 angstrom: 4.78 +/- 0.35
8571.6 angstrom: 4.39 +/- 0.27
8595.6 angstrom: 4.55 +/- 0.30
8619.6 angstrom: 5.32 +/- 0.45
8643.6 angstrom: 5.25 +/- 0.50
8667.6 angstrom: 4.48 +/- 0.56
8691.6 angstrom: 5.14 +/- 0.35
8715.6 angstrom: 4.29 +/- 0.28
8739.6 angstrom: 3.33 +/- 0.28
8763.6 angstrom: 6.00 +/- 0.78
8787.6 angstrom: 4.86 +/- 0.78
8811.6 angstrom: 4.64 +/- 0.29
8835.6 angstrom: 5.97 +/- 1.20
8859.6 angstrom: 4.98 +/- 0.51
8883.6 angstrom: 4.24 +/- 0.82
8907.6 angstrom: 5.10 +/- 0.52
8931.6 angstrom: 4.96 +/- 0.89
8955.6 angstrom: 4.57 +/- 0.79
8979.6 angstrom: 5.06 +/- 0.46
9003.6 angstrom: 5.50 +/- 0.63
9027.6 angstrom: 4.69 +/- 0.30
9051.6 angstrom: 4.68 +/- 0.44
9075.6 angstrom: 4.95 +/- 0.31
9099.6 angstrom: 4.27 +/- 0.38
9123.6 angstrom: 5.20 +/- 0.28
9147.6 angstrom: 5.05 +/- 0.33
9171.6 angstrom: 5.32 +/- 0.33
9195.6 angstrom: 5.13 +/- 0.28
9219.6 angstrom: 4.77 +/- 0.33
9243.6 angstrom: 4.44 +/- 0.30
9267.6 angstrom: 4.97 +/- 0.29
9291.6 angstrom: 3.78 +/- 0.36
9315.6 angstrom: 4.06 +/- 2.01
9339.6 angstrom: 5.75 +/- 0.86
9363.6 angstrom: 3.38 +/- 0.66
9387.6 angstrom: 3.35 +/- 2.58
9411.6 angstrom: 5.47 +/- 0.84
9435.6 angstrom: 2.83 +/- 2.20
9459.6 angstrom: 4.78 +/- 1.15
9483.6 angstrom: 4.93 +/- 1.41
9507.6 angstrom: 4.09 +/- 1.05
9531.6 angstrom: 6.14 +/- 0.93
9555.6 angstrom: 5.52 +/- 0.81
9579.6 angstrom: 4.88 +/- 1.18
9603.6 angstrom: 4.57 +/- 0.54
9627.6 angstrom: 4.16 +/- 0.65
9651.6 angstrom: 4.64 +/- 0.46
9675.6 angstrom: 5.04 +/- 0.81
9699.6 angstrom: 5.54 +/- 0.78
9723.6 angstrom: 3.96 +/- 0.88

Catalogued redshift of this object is 2.516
